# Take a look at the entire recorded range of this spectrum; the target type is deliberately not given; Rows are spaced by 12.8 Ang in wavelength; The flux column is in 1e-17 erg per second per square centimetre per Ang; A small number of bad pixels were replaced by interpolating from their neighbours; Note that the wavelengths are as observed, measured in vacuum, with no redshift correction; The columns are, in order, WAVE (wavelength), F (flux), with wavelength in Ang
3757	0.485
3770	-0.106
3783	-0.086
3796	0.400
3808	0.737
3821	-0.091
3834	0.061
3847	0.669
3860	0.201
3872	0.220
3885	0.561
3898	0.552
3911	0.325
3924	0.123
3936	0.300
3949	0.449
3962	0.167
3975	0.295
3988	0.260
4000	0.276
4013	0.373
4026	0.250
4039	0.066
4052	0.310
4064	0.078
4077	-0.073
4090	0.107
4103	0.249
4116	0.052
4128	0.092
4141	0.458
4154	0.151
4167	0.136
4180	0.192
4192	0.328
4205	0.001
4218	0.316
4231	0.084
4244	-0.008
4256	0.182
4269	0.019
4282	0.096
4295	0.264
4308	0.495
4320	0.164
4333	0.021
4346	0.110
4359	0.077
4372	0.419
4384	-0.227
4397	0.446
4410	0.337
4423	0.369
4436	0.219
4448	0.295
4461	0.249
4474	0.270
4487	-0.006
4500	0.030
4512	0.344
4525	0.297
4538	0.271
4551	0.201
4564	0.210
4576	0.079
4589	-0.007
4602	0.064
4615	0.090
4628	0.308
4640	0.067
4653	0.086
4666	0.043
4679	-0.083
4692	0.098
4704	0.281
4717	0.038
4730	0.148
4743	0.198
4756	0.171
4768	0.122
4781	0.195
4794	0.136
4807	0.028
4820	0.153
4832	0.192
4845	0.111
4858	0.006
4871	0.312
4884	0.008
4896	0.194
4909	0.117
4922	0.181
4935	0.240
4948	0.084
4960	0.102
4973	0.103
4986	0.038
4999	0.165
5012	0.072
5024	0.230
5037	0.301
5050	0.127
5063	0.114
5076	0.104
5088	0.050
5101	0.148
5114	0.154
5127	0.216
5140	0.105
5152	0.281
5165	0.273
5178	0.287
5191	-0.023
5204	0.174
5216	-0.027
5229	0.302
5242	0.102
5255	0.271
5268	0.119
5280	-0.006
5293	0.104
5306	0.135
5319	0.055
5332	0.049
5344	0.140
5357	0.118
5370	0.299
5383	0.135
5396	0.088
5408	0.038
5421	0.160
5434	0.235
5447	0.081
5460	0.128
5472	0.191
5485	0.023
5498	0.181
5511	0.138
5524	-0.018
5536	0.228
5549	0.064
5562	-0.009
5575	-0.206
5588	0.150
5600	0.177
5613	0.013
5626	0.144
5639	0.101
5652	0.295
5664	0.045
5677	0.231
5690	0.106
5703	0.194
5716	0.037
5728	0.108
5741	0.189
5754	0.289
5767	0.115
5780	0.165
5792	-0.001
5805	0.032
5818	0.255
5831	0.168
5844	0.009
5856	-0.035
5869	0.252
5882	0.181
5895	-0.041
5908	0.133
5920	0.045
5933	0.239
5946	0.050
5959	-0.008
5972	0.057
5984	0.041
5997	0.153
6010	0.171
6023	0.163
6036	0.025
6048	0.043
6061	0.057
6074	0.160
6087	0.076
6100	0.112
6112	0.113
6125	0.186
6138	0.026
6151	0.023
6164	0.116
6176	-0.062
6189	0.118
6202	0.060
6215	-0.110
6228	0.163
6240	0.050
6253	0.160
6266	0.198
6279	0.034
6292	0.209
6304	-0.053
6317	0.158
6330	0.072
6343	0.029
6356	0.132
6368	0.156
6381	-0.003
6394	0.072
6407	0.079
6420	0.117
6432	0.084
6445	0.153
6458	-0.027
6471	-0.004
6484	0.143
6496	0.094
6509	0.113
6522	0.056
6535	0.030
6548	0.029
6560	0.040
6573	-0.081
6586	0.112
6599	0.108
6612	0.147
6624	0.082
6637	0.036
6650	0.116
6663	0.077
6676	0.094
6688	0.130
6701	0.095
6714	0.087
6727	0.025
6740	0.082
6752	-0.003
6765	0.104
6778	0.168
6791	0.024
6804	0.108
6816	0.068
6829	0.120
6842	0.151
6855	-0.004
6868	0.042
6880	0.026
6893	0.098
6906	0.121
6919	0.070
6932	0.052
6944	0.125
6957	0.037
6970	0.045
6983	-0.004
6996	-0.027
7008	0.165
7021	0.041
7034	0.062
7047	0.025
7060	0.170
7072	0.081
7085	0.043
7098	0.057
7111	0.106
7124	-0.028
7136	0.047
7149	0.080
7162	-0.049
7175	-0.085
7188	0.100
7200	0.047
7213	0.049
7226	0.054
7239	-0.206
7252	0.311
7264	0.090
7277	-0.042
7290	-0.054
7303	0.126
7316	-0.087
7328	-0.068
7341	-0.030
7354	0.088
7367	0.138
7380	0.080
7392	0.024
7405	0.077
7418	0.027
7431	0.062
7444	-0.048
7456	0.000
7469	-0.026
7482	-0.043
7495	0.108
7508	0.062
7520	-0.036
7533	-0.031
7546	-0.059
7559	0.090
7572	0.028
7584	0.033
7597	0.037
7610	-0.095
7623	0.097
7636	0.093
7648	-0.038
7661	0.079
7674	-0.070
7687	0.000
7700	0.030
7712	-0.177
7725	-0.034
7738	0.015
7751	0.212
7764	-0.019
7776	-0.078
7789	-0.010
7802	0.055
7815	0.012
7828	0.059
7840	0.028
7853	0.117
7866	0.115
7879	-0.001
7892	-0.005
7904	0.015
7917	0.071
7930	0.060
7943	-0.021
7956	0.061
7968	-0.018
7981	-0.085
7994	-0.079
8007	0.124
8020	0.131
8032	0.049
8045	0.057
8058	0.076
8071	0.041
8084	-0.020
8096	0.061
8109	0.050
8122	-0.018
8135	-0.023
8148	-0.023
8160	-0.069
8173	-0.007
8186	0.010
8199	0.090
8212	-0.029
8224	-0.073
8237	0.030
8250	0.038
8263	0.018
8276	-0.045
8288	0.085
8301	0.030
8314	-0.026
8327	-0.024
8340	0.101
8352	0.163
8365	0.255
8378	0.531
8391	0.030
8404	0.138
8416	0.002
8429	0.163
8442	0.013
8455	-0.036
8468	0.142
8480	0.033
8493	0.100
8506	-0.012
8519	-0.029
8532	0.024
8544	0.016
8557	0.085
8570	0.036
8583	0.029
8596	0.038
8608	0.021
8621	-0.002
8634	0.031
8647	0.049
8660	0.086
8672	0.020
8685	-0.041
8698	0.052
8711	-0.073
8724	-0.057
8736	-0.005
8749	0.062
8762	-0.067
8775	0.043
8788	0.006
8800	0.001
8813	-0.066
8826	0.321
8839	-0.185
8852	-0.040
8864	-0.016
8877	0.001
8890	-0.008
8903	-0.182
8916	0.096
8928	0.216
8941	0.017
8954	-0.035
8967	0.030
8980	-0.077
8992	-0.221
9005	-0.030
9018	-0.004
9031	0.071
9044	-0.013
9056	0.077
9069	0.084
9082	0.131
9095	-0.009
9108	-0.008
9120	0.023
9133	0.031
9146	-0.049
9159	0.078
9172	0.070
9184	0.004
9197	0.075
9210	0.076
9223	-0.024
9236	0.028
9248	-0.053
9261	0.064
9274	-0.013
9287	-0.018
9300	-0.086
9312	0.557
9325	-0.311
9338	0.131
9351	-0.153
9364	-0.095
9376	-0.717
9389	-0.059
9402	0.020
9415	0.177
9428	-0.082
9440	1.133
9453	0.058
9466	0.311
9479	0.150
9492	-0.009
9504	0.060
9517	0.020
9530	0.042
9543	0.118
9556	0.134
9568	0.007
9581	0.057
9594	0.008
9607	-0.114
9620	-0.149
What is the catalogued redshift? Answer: 1.246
